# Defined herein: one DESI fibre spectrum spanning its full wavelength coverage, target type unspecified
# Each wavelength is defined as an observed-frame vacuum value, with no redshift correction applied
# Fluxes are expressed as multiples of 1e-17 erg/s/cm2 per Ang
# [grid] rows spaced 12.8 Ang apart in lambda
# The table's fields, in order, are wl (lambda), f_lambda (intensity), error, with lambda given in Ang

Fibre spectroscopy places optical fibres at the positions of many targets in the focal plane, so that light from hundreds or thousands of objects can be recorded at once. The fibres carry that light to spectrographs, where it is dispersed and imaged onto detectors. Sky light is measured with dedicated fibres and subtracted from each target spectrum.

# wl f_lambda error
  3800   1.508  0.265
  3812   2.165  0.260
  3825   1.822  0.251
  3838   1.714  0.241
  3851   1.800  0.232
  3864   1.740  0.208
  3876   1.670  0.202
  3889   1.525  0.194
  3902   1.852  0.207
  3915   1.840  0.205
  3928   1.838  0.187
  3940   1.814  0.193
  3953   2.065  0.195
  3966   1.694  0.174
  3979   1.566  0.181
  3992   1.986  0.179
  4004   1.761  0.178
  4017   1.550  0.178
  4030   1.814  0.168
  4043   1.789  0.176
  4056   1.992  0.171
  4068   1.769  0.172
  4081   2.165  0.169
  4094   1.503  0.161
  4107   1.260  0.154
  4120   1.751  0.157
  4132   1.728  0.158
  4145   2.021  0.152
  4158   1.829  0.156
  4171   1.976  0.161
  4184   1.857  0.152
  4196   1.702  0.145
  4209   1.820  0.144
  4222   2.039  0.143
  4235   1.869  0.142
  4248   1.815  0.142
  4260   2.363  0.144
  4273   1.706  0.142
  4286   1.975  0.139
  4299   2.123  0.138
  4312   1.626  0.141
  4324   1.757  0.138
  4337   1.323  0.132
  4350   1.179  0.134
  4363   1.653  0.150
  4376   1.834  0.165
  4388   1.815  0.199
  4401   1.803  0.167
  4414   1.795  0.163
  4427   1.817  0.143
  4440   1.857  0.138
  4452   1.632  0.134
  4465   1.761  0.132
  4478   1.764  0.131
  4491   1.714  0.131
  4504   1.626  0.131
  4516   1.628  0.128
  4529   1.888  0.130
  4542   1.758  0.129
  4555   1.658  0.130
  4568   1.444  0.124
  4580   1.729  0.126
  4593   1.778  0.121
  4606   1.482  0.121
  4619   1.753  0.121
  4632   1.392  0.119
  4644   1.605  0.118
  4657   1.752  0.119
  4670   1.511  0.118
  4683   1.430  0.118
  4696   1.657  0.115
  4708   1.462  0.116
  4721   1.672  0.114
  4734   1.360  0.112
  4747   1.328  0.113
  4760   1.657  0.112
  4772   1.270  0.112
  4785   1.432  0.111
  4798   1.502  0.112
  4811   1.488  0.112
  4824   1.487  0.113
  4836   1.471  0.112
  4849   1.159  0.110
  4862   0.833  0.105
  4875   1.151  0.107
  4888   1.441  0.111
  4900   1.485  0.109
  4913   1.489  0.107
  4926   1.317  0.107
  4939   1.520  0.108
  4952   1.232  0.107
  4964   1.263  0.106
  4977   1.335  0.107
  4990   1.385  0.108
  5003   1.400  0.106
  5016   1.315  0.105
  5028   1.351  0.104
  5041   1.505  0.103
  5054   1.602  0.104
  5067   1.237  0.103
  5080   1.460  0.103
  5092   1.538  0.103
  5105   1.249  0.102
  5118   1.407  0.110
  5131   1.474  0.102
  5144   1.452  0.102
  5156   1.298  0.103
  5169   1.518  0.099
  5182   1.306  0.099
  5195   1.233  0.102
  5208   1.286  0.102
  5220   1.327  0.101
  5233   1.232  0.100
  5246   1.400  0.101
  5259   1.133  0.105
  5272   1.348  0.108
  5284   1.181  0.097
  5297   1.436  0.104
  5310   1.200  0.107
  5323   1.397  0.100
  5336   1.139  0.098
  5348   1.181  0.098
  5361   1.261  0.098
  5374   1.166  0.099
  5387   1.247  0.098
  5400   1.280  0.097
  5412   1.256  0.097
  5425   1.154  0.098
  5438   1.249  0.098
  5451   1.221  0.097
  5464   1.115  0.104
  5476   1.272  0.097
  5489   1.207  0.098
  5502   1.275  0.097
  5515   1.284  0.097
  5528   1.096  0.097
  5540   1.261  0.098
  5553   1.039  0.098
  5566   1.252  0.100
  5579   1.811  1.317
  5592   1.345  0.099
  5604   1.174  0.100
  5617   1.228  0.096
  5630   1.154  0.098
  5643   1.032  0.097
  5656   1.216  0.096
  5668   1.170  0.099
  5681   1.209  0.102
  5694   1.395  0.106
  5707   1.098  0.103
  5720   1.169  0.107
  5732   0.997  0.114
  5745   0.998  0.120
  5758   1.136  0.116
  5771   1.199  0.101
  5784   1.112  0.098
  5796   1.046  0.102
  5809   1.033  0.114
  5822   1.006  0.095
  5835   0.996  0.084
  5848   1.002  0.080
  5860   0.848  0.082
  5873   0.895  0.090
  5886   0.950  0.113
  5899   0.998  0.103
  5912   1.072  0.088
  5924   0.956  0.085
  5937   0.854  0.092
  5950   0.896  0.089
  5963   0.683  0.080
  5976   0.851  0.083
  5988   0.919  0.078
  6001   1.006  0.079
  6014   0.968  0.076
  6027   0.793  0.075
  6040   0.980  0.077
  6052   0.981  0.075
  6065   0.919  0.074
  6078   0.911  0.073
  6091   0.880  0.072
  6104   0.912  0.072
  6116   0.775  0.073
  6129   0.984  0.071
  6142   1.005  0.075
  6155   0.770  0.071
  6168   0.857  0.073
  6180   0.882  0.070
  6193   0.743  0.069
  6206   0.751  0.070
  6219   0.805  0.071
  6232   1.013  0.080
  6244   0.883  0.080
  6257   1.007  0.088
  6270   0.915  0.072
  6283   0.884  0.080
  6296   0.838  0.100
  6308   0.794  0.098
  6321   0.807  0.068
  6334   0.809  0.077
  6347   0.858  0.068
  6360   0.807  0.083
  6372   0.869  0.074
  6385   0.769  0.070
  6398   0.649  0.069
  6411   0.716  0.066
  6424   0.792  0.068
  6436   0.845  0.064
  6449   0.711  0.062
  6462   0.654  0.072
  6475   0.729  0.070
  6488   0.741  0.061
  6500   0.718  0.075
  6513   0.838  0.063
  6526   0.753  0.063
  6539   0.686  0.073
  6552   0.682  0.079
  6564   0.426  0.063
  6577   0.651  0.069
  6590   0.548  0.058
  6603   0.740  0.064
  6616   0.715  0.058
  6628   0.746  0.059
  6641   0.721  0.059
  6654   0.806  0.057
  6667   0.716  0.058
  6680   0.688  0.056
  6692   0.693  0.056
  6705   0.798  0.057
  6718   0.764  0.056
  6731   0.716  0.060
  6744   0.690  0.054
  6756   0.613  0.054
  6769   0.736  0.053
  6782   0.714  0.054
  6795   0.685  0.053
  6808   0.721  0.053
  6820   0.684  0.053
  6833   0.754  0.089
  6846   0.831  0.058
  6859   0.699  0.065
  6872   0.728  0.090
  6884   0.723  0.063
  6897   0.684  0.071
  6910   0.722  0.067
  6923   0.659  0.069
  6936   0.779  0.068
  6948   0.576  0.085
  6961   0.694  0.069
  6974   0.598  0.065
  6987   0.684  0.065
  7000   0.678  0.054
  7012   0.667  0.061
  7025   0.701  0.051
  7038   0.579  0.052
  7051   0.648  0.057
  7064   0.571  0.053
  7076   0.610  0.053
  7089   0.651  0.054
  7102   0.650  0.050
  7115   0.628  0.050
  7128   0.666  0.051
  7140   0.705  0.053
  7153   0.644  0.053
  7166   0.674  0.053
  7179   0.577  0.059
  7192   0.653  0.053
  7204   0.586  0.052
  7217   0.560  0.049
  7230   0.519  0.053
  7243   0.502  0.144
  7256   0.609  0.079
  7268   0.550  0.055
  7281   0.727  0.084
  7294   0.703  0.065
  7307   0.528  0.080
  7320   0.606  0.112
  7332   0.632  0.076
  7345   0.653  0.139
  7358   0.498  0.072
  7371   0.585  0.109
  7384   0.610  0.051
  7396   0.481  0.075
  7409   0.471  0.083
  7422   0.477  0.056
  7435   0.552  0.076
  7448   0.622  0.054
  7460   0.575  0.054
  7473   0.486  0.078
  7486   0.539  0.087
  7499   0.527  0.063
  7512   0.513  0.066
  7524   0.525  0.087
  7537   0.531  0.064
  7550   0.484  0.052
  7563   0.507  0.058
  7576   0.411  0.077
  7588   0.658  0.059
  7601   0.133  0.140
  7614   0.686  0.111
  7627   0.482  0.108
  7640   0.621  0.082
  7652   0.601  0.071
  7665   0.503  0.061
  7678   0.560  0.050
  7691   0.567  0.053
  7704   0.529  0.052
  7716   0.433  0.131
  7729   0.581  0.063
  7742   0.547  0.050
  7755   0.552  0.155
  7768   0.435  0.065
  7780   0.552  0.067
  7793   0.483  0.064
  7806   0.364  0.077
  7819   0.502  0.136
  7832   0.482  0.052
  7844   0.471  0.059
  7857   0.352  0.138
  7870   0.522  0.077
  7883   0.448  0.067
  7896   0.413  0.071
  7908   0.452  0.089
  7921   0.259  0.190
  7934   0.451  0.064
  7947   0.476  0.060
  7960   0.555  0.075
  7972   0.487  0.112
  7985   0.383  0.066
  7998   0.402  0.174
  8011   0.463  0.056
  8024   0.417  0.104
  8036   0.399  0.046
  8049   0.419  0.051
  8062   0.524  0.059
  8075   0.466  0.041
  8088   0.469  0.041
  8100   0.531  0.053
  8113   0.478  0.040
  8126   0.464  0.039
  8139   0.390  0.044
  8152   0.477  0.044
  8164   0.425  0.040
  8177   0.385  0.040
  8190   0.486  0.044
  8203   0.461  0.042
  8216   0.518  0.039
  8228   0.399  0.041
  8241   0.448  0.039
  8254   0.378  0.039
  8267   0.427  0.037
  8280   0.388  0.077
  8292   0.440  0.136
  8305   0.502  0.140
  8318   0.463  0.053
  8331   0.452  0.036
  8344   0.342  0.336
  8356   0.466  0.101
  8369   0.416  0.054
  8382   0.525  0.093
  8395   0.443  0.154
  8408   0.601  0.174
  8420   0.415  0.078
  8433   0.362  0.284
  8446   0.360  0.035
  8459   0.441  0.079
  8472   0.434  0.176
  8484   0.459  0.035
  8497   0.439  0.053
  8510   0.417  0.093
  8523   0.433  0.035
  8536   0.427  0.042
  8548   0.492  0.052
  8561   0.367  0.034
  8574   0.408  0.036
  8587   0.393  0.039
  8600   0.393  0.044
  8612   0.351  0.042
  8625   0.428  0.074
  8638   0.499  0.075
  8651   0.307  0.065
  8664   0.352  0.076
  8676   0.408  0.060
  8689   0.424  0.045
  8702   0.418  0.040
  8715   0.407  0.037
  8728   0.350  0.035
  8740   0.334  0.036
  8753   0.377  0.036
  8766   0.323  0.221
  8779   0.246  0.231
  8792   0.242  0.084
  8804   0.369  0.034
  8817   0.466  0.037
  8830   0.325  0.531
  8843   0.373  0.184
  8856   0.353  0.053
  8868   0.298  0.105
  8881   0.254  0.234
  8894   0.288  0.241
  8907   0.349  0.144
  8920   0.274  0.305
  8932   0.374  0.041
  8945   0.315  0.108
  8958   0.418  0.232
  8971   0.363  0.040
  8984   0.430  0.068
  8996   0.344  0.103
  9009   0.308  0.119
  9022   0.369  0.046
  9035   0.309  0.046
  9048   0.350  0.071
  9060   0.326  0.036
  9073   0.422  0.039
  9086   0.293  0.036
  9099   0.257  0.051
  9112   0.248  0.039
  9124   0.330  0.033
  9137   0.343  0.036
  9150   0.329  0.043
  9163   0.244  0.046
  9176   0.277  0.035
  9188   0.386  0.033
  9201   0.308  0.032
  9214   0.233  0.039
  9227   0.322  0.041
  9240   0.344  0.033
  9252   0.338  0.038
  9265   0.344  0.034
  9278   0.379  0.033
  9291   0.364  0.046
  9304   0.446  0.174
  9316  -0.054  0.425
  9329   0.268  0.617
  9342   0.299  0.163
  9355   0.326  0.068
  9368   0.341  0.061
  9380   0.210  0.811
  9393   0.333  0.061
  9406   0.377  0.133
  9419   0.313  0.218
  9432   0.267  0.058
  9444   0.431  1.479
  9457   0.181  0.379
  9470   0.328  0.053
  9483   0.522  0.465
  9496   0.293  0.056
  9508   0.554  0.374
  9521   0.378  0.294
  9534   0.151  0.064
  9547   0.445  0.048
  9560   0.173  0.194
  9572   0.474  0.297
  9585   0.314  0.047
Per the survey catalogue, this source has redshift 0.00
